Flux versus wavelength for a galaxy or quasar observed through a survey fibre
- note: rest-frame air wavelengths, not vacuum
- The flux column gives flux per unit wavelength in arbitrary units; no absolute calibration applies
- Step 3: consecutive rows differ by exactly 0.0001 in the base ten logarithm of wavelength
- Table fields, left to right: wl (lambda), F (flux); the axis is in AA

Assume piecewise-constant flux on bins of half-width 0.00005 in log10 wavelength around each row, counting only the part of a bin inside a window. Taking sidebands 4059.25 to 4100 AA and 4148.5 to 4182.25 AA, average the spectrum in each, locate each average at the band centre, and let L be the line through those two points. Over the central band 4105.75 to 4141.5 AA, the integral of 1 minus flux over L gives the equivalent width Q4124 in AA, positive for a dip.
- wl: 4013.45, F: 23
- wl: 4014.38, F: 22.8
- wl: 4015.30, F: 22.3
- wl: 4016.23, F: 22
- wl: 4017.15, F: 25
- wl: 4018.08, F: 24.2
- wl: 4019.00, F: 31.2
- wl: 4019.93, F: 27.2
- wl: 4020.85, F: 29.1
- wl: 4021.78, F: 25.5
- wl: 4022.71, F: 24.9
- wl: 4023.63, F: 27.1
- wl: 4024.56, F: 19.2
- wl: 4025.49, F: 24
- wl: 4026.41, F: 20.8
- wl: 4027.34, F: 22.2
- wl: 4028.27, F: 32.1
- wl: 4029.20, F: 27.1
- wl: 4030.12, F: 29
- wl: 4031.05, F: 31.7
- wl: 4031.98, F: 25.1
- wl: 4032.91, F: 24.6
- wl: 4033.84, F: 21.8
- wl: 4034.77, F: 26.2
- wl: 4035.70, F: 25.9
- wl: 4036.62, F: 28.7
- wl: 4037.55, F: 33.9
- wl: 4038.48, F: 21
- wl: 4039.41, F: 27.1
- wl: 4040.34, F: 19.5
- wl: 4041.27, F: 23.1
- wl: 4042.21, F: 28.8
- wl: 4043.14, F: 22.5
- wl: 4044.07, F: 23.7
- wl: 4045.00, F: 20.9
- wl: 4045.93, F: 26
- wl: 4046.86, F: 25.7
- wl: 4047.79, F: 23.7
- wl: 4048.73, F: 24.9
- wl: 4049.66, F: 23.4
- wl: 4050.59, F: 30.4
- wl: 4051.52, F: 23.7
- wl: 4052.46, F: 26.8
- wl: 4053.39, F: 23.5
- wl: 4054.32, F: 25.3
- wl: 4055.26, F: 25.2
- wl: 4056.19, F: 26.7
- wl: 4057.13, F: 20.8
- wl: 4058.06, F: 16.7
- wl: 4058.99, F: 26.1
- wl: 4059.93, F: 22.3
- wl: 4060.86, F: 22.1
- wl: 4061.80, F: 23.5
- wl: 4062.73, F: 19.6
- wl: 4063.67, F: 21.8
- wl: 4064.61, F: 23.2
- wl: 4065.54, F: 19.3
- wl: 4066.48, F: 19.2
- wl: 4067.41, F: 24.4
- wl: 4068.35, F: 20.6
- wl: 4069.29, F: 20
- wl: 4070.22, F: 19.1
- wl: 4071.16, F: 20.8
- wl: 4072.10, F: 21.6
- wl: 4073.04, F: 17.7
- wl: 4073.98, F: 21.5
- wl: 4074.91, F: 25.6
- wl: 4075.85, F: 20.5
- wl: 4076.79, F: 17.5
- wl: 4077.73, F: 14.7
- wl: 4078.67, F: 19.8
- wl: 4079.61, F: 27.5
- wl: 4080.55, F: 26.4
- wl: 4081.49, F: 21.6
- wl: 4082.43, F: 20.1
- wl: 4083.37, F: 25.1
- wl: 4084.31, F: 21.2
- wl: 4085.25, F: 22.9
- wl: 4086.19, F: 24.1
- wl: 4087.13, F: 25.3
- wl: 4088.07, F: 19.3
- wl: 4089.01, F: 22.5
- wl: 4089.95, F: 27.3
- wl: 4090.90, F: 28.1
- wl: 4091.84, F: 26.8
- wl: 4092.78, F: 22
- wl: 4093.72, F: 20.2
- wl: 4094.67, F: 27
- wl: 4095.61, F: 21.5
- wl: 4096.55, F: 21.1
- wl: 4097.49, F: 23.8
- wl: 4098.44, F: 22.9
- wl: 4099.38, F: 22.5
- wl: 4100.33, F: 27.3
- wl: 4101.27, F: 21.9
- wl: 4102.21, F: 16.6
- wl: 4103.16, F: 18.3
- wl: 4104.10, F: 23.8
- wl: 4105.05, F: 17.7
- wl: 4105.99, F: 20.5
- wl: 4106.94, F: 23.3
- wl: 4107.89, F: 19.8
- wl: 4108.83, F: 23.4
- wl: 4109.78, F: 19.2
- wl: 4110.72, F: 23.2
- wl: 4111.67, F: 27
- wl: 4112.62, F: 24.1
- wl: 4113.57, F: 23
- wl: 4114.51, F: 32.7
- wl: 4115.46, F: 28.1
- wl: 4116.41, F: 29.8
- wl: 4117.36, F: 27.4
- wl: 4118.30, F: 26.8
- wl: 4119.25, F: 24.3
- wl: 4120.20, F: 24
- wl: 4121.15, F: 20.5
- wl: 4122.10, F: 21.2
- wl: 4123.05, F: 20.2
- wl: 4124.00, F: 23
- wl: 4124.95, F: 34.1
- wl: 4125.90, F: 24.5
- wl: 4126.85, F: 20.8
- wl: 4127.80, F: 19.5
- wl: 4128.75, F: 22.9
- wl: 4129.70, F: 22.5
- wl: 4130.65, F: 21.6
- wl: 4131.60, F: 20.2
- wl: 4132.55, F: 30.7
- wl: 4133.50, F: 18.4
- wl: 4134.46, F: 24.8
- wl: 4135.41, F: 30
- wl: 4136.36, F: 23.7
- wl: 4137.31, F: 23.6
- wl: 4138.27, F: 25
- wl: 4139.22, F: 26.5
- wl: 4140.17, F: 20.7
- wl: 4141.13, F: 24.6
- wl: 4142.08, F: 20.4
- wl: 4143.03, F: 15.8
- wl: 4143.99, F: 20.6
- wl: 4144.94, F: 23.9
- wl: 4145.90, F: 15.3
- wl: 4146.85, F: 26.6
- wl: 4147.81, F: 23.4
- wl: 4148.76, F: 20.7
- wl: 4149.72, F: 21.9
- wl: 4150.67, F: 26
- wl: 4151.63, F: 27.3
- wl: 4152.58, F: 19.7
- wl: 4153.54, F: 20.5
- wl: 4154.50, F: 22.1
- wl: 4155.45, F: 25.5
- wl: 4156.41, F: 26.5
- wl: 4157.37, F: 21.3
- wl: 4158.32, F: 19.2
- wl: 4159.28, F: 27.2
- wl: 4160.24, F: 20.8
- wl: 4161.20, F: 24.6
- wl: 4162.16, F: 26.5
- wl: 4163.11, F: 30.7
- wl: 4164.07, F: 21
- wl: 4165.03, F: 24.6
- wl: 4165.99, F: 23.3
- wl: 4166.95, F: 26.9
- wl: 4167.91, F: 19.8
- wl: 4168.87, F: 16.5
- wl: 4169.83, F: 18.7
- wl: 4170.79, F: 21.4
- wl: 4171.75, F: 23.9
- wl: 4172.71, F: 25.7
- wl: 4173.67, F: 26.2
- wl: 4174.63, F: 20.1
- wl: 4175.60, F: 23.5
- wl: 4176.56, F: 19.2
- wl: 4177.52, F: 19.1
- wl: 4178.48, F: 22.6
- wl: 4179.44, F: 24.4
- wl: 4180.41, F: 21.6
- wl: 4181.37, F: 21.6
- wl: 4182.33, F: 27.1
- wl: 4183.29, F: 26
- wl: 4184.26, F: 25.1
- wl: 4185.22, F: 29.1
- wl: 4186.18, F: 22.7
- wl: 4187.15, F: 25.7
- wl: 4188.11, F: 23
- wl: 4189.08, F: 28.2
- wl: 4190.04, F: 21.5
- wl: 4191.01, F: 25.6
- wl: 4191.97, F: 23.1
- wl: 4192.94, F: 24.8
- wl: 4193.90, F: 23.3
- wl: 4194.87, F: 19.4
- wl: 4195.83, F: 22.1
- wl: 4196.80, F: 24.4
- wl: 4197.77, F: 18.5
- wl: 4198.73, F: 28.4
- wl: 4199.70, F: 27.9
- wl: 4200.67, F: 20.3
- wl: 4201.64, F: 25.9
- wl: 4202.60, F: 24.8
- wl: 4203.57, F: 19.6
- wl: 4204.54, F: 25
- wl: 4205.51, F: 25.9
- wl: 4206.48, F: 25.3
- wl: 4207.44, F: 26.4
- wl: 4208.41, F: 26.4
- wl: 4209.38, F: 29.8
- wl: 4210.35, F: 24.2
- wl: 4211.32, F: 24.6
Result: -2.4 AA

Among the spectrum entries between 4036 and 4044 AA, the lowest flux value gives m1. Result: 19.5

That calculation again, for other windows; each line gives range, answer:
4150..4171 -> 16.5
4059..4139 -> 14.7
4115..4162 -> 15.3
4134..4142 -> 20.7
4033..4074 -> 16.7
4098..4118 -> 16.6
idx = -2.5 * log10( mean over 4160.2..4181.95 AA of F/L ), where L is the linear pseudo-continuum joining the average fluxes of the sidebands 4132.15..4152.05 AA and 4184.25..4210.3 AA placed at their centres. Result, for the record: 0.05 mag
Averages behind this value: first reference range 23.3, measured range 22.8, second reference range 24.5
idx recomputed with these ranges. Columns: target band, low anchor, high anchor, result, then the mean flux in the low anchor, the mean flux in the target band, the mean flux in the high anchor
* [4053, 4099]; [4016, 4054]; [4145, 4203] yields 0.114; 25.5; 22.4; 23.4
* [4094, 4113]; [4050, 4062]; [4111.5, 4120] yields 0.185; 24.1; 22.2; 26.9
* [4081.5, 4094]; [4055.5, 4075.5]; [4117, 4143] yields -0.055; 21.6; 23.4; 23.6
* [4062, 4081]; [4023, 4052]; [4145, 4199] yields 0.176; 25.3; 21.1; 23.3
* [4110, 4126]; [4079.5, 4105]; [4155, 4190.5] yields -0.099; 23.1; 25.4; 23.5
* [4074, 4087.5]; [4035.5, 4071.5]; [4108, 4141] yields 0.075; 23.6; 22.3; 24.3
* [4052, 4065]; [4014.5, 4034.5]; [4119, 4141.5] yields 0.081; 25.5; 23.1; 23.6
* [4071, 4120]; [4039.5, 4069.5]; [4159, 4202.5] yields 0.017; 23.3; 23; 23.6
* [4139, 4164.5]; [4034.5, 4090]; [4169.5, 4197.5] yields 0.019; 23.1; 22.9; 23.4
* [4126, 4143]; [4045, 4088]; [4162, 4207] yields 0.002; 22.6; 23.1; 23.6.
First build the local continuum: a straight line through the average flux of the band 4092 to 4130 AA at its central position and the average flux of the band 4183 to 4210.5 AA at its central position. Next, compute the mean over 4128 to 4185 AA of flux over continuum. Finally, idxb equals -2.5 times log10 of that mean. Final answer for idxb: 0.04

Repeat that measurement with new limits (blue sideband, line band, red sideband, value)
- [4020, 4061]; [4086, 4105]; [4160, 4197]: 0.06 mag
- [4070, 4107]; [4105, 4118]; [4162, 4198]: -0.09 mag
